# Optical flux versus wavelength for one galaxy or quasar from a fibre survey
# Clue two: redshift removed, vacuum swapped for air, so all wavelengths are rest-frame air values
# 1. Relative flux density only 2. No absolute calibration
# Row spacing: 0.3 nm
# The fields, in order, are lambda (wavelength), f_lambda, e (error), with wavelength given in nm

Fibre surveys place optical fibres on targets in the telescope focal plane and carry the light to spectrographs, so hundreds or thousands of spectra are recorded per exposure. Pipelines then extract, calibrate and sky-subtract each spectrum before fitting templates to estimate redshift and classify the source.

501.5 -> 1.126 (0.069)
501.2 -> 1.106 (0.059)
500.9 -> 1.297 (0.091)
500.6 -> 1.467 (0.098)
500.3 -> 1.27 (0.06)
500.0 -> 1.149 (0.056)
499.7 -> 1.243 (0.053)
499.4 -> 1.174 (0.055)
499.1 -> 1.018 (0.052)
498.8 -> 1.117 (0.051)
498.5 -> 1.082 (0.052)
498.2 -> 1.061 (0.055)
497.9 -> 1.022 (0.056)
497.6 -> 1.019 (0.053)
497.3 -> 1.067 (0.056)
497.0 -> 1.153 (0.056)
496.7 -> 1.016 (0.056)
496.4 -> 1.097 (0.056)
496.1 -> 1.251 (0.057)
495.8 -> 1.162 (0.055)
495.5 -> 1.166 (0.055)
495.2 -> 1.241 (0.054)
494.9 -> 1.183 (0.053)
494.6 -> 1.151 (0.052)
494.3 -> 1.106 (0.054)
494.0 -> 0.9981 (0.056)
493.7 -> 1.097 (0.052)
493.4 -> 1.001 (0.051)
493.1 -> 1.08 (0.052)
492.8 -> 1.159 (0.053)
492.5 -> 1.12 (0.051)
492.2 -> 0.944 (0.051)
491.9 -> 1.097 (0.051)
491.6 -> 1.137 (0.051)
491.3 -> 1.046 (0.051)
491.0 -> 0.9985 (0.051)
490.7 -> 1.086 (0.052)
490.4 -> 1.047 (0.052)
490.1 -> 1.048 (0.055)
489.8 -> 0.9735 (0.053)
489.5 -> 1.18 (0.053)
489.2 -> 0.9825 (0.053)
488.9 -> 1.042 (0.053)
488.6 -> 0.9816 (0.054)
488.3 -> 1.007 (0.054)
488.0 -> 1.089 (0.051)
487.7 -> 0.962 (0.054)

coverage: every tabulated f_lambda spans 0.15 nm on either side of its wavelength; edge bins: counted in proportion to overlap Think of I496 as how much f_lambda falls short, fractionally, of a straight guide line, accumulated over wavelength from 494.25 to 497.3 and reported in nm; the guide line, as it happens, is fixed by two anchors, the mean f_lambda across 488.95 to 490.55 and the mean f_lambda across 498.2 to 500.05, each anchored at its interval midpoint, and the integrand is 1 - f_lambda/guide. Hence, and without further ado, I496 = -0.151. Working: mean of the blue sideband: 1.05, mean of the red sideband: 1.12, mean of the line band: 1.15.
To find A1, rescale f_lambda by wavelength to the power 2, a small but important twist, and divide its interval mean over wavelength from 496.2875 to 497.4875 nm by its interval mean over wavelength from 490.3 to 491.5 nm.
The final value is 1.06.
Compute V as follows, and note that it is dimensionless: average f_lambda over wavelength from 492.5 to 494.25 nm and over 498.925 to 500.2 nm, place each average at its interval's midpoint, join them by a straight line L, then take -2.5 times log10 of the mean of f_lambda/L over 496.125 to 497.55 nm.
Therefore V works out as 0.02 mag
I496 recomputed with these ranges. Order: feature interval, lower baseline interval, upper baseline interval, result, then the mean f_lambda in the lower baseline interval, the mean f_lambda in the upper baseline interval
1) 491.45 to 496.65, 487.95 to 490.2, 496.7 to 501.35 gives -0.12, 1.04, 1.15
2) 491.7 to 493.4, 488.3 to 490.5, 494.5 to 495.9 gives 0.06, 1.03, 1.18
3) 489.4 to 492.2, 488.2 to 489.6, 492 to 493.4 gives -0.02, 1.03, 1.07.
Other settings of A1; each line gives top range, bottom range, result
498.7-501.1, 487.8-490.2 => 1.23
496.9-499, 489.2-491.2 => 1.05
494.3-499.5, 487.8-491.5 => 1.10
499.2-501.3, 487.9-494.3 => 1.22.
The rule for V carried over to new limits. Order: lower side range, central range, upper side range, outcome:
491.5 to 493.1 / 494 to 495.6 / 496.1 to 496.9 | -0.057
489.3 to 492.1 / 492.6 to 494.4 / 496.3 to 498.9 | -0.008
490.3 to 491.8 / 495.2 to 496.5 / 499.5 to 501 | -0.003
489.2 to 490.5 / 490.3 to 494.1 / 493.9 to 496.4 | 0.036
